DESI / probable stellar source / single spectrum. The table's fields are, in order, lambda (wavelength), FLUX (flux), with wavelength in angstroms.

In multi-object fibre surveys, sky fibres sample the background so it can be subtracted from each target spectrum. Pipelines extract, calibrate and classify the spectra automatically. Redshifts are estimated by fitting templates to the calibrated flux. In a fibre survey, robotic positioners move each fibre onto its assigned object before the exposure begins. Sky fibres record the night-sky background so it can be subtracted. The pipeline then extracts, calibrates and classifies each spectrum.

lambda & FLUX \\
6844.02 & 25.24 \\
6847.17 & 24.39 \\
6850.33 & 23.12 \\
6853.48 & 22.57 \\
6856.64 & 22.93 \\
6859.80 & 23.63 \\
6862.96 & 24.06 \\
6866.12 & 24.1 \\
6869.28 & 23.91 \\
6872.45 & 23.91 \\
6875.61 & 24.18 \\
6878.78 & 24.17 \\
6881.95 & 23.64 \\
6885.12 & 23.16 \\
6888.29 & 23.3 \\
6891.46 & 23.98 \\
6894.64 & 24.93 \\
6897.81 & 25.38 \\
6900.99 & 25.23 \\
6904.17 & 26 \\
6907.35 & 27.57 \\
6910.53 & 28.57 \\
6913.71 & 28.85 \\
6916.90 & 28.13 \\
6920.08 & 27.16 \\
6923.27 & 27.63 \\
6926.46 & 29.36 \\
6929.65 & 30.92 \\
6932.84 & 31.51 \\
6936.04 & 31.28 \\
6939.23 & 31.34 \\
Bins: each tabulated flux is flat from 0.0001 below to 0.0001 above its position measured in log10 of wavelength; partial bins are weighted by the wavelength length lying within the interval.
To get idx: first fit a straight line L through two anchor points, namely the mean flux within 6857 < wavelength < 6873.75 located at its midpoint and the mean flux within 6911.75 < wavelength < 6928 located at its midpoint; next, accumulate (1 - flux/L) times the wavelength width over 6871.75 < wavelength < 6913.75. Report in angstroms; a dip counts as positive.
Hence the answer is 1.6 angstroms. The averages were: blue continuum 23.8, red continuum 28.2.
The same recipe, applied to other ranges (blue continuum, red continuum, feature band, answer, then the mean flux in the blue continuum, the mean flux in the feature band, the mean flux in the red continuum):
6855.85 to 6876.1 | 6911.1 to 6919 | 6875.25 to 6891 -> 1.1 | 23.8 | 23.7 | 28.4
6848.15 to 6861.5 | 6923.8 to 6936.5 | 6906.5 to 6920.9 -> 0.4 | 23.1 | 28.1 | 30.4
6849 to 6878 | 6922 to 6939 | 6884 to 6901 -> 1.4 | 23.6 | 24.3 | 30.3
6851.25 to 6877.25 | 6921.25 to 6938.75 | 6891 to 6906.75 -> 1.0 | 23.7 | 25.3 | 30.1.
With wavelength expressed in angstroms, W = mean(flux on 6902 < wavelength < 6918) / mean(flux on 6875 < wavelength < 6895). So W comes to 1.2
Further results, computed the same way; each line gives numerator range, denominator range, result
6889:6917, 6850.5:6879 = 1.11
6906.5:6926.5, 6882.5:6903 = 1.16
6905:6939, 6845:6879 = 1.23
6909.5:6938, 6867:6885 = 1.23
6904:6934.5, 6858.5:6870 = 1.20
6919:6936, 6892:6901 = 1.18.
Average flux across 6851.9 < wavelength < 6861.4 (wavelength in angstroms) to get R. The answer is 23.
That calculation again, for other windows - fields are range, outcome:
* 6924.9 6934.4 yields 30.6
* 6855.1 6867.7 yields 23.7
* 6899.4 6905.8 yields 25.6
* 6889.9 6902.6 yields 24.9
